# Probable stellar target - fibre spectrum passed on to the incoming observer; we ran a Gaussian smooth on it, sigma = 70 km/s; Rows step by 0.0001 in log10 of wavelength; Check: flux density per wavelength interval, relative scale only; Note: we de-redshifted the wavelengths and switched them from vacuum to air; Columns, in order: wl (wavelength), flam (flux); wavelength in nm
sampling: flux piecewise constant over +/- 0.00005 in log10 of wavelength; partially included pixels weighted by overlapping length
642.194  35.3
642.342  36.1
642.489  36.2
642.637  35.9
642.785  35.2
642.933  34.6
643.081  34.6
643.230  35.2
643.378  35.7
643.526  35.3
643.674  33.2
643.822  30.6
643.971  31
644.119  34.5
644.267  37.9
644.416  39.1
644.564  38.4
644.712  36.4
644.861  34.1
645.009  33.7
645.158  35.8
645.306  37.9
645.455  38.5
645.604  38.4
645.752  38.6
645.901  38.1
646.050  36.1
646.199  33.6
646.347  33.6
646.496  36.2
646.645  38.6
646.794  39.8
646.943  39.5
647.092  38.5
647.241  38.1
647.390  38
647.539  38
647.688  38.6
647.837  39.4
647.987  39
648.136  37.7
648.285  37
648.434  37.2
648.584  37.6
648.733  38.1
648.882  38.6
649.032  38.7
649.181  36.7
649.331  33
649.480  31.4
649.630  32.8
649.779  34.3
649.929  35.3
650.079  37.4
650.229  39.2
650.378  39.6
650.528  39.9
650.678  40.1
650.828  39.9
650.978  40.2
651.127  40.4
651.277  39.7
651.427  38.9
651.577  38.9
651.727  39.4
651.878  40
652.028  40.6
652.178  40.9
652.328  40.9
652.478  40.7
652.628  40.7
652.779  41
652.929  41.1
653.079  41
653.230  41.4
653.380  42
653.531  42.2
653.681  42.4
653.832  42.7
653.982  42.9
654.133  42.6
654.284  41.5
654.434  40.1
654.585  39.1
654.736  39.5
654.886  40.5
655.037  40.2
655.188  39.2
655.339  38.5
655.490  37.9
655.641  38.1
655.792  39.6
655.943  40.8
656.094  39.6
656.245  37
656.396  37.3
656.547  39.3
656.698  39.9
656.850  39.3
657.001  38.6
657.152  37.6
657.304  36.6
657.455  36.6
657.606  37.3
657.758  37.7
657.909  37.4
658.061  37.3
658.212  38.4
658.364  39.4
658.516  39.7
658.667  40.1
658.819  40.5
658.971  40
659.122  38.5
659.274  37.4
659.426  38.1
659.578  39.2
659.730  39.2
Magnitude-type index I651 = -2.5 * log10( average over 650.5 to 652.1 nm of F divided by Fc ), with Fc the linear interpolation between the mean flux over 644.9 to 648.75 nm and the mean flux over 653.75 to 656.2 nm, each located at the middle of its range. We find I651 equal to -0.02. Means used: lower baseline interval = 37.5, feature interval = 39.8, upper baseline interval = 40.1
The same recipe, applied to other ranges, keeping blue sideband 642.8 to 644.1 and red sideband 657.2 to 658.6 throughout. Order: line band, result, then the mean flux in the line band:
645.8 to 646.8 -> -0.05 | 36.4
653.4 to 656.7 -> -0.09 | 40.1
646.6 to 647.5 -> -0.11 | 38.7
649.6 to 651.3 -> -0.07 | 38.3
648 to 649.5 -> -0.05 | 36.9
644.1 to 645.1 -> -0.07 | 36.4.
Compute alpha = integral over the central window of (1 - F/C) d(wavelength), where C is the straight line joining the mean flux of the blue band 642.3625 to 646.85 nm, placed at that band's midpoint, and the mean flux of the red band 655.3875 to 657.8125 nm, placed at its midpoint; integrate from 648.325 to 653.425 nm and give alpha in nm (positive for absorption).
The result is -0.21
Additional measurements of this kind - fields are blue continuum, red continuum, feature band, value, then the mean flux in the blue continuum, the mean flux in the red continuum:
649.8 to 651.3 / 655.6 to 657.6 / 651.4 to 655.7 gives -0.20 nm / 39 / 38.5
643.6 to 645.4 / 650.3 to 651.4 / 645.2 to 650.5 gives 0.06 nm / 35.3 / 40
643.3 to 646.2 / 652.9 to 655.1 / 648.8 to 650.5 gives 0.11 nm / 35.9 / 41.3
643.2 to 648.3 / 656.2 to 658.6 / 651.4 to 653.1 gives -0.13 nm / 36.7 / 38.1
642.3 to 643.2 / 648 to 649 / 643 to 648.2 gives 0.00 nm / 35.4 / 37.8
